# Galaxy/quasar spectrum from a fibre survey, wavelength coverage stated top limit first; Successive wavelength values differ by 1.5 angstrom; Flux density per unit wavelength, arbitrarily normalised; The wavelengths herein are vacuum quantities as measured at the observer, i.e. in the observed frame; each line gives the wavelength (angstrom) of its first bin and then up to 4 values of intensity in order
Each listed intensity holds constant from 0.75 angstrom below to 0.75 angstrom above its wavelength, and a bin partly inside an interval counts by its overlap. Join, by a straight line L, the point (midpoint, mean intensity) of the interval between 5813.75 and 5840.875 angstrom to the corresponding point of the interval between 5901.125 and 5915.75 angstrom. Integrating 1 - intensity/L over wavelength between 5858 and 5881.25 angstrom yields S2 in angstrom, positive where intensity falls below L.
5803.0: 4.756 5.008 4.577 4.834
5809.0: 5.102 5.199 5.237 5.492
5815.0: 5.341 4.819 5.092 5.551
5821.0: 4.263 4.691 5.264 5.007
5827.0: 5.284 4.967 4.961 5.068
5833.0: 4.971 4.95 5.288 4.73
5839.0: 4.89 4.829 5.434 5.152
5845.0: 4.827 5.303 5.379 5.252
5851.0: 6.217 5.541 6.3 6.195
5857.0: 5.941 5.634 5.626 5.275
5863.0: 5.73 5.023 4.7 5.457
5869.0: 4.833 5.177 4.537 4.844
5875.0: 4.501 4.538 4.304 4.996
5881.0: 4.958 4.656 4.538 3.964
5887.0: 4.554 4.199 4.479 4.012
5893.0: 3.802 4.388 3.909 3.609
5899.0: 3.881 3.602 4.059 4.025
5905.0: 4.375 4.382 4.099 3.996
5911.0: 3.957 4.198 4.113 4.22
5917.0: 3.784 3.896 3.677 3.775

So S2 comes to -2.3 angstrom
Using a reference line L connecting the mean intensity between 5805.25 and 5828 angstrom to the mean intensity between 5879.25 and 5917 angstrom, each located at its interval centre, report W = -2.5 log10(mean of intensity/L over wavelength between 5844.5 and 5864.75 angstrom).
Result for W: -0.21 mag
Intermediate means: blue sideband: 5.05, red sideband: 4.18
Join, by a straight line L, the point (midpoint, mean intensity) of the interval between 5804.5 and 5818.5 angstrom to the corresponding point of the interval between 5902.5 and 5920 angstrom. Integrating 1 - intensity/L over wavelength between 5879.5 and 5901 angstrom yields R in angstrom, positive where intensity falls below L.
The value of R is 0.37 angstrom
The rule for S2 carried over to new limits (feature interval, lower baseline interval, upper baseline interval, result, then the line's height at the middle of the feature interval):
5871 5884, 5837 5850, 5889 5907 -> -0.69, 4.44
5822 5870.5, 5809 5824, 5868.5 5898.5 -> -4.92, 4.8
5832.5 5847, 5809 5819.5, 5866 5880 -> -0.01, 5.03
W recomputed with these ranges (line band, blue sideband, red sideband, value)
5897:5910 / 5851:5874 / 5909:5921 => 0.07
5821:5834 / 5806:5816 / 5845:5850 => 0.04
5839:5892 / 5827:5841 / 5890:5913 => -0.12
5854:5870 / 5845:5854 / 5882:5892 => -0.07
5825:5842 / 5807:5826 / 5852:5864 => 0.07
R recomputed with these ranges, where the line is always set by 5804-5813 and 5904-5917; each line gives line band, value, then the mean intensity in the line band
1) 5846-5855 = -2.0 angstrom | 5.69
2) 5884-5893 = 0.2 angstrom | 4.23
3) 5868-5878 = -0.6 angstrom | 4.72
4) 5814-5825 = -0.2 angstrom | 5.01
